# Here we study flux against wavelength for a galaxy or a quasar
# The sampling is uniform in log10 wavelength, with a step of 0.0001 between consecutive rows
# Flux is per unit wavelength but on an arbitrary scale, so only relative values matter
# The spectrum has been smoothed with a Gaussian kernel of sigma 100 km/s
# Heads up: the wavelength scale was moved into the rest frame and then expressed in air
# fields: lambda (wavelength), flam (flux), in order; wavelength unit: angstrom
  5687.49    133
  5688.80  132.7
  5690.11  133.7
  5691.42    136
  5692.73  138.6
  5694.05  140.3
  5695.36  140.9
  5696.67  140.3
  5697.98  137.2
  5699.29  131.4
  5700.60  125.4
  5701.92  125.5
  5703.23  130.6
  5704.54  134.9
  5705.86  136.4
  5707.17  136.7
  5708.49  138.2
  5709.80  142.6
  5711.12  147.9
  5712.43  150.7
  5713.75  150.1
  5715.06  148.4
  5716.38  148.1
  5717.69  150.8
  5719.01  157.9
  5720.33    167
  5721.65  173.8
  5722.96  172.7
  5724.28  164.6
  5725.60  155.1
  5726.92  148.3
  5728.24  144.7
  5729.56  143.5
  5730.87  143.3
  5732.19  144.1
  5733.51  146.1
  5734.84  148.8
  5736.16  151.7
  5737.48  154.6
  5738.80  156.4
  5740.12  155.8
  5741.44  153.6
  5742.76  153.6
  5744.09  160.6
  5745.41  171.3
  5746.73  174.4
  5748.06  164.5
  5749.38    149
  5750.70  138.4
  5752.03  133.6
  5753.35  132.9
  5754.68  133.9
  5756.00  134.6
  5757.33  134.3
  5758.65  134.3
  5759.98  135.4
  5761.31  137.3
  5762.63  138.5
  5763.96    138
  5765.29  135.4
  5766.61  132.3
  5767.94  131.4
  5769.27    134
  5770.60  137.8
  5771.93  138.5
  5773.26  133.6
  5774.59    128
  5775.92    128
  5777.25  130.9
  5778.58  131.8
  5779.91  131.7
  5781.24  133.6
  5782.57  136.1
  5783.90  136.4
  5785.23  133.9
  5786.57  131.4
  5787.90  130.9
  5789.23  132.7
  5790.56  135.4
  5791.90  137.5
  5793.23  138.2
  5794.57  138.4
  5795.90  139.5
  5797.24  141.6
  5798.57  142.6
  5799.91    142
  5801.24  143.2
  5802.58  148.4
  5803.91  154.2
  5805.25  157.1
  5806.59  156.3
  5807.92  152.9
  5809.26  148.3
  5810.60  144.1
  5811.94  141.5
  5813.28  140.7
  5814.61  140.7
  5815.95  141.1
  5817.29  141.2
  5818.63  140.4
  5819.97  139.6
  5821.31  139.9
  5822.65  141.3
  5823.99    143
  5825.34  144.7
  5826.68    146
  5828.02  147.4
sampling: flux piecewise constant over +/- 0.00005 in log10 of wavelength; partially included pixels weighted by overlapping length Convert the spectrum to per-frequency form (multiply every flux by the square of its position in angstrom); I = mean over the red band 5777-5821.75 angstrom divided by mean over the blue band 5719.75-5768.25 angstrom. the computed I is 0.97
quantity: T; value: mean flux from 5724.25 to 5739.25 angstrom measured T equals 149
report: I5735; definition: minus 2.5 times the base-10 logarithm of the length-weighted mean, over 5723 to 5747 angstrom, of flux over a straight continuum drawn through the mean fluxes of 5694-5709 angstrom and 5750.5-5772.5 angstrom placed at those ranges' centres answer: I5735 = -0.14 mag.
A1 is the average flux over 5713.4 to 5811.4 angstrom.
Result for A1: 144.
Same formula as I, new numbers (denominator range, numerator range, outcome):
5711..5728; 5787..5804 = 0.92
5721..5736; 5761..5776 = 0.89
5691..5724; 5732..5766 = 1.03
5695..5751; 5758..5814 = 0.95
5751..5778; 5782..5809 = 1.07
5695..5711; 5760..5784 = 1.01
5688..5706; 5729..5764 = 1.11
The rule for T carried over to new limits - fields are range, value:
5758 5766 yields 136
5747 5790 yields 136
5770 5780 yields 133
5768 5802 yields 135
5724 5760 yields 149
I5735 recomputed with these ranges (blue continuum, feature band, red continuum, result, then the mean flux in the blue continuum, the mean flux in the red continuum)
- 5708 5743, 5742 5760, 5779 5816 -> 0.01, 152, 141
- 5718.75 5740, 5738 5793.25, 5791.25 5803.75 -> 0.06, 154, 142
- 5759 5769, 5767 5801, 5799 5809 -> 0.06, 135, 150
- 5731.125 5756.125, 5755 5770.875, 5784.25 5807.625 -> 0.09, 151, 142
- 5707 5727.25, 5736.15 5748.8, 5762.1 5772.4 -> -0.11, 154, 136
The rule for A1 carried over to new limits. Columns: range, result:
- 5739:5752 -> 157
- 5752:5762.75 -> 135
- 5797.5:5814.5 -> 147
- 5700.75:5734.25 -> 148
